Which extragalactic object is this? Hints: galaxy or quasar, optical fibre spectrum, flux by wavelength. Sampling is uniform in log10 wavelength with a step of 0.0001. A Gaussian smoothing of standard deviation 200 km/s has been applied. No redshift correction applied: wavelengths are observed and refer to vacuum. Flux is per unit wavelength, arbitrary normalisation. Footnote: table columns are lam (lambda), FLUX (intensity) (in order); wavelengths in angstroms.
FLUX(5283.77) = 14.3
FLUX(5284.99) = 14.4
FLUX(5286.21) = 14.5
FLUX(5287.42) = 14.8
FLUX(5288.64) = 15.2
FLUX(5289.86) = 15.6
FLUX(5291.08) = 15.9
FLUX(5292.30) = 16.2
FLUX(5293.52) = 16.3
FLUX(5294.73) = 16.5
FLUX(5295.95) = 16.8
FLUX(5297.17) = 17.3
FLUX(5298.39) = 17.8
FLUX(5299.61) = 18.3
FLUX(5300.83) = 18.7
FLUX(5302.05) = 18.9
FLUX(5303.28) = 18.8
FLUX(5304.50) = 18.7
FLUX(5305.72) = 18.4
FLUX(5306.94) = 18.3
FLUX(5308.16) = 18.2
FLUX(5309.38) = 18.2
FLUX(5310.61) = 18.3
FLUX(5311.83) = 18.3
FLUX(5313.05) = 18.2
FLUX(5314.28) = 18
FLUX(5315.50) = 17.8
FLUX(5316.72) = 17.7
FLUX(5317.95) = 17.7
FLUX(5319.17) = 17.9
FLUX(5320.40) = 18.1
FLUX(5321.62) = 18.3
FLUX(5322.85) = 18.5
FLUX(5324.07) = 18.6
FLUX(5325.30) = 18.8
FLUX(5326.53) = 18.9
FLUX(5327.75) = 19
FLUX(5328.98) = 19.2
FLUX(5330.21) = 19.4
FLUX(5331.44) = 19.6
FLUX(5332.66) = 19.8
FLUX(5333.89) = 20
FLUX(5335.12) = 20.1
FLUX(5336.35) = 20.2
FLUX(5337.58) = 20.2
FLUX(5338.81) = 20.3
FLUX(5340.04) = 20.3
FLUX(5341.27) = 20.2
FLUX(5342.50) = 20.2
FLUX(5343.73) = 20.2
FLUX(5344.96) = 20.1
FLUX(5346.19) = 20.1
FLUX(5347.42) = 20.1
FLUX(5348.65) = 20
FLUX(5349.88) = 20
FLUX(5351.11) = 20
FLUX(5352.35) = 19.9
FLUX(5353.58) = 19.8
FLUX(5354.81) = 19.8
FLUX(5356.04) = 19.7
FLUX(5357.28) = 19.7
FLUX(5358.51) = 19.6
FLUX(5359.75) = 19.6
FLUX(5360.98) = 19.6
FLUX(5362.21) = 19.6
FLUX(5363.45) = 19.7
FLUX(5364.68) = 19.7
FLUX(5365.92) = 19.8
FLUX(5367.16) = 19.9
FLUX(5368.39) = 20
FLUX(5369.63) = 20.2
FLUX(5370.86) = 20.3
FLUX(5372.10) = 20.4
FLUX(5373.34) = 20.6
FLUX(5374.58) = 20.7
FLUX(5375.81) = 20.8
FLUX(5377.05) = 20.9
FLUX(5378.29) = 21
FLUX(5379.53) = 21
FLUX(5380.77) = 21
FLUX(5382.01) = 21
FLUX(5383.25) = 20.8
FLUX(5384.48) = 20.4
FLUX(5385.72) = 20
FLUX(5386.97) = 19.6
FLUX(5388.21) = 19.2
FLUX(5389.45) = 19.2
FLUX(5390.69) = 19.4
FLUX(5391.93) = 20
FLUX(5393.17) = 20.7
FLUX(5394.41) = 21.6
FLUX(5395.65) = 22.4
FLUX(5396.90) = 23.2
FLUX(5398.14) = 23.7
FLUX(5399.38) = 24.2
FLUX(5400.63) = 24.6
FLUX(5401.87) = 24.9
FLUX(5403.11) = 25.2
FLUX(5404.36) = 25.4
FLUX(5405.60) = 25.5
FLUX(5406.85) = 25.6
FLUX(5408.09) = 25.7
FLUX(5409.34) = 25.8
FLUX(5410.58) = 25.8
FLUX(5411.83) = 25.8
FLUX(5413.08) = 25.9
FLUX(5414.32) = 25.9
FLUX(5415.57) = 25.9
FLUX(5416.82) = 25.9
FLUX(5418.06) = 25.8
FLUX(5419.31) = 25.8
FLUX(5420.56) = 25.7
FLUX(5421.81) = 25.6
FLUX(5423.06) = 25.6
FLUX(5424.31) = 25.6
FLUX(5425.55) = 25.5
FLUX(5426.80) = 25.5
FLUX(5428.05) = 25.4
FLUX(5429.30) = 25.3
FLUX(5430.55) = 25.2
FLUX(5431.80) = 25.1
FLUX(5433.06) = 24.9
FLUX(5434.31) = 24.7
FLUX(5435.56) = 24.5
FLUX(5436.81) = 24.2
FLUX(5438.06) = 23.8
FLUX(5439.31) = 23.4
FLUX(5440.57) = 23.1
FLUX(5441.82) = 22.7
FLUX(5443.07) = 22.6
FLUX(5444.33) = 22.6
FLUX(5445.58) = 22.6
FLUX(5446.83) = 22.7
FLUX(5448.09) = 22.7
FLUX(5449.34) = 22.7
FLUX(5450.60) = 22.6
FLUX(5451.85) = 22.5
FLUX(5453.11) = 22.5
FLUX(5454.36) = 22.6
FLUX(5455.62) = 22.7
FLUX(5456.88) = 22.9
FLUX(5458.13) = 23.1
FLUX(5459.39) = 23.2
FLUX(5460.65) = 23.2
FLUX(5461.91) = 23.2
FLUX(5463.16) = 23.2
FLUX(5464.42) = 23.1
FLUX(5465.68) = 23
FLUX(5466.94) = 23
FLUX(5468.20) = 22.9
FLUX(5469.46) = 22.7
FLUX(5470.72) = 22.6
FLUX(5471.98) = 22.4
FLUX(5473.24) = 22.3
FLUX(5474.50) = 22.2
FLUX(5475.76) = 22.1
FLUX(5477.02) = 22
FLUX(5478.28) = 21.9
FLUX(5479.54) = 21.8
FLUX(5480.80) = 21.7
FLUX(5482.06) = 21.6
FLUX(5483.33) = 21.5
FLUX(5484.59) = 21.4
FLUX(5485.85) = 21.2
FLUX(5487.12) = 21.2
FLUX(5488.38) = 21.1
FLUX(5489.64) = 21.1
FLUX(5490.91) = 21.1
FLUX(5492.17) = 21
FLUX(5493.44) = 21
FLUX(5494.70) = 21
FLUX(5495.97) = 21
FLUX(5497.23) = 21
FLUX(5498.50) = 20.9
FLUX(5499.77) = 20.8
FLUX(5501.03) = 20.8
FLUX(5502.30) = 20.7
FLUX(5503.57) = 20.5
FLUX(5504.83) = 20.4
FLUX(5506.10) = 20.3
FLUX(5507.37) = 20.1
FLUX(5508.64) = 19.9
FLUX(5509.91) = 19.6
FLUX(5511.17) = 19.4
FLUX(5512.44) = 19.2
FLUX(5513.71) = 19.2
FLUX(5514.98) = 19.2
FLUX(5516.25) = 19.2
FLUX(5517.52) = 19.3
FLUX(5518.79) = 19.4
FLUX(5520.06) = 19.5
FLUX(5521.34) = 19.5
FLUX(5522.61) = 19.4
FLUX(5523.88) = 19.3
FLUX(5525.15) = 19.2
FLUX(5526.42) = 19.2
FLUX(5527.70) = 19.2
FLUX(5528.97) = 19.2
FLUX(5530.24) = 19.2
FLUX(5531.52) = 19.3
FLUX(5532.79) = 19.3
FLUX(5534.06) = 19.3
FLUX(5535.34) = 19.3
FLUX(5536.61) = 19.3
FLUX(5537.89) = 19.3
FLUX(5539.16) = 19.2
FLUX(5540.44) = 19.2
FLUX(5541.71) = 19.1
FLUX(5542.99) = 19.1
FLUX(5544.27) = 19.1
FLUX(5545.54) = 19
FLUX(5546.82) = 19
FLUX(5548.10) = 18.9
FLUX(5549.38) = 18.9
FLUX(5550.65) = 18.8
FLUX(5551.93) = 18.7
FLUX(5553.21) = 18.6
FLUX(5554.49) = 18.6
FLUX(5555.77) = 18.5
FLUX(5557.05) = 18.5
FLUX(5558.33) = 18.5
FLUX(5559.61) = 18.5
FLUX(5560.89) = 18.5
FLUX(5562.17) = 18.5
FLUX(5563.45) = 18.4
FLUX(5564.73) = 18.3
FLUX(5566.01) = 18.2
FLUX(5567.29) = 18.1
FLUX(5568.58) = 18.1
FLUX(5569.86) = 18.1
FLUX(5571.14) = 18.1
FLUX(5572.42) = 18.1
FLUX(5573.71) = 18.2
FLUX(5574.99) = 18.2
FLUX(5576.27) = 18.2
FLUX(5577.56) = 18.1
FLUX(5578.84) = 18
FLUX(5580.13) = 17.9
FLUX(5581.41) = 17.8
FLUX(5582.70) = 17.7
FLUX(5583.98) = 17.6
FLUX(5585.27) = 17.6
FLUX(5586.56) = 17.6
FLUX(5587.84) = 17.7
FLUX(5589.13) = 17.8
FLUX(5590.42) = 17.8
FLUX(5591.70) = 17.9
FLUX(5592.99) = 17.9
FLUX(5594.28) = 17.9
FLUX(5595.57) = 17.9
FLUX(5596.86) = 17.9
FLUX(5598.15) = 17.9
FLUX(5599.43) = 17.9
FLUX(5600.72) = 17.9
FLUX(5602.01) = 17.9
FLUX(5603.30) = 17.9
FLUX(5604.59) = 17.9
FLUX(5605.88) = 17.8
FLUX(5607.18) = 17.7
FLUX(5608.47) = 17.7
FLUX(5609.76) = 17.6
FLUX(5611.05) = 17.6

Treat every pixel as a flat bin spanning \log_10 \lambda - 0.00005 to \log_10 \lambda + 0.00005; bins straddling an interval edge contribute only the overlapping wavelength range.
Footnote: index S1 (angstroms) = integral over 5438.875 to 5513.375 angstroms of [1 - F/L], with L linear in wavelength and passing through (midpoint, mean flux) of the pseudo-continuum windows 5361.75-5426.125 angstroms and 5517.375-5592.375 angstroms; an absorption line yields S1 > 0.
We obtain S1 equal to -4.3 angstroms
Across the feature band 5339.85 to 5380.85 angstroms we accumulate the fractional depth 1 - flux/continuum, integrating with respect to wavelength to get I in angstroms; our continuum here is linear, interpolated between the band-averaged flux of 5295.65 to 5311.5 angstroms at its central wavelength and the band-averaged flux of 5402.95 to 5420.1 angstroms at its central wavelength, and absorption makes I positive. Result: 3.8 angstroms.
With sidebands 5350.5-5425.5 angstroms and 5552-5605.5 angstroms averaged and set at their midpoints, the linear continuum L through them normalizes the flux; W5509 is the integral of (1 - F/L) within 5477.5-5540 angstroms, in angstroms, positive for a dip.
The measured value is -1.80 angstroms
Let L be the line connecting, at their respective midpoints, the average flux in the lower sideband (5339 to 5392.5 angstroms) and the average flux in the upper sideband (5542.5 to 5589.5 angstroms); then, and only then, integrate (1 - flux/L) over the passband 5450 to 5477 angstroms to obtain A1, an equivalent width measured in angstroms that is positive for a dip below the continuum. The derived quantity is -4.9 angstroms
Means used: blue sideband 20.1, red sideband 18.3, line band 22.7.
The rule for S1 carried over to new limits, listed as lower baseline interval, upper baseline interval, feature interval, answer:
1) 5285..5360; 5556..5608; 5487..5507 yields -2.91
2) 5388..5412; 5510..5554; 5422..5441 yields -2.04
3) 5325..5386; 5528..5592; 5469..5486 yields -2.53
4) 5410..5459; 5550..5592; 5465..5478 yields 0.07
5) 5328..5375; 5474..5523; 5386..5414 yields -4.38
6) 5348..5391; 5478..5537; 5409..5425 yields -4.49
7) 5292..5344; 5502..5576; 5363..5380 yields -1.47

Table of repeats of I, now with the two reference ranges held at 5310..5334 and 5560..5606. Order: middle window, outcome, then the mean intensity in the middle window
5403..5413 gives -3.9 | 25.6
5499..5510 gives -1.3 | 20.4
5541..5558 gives -0.7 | 18.8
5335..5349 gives -1.2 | 20.2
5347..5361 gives -1.0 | 19.8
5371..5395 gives -2.6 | 20.4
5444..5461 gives -4.2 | 22.8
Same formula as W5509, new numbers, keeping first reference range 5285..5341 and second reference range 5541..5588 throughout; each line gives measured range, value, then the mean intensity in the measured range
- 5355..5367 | -1.0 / 19.7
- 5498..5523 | -2.1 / 19.9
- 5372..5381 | -1.3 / 20.8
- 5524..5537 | -0.7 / 19.3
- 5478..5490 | -2.1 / 21.5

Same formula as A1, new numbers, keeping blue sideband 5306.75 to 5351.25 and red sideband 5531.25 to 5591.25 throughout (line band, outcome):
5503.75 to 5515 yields -0.7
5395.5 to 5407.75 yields -3.6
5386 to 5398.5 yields -1.2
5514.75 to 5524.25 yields -0.4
